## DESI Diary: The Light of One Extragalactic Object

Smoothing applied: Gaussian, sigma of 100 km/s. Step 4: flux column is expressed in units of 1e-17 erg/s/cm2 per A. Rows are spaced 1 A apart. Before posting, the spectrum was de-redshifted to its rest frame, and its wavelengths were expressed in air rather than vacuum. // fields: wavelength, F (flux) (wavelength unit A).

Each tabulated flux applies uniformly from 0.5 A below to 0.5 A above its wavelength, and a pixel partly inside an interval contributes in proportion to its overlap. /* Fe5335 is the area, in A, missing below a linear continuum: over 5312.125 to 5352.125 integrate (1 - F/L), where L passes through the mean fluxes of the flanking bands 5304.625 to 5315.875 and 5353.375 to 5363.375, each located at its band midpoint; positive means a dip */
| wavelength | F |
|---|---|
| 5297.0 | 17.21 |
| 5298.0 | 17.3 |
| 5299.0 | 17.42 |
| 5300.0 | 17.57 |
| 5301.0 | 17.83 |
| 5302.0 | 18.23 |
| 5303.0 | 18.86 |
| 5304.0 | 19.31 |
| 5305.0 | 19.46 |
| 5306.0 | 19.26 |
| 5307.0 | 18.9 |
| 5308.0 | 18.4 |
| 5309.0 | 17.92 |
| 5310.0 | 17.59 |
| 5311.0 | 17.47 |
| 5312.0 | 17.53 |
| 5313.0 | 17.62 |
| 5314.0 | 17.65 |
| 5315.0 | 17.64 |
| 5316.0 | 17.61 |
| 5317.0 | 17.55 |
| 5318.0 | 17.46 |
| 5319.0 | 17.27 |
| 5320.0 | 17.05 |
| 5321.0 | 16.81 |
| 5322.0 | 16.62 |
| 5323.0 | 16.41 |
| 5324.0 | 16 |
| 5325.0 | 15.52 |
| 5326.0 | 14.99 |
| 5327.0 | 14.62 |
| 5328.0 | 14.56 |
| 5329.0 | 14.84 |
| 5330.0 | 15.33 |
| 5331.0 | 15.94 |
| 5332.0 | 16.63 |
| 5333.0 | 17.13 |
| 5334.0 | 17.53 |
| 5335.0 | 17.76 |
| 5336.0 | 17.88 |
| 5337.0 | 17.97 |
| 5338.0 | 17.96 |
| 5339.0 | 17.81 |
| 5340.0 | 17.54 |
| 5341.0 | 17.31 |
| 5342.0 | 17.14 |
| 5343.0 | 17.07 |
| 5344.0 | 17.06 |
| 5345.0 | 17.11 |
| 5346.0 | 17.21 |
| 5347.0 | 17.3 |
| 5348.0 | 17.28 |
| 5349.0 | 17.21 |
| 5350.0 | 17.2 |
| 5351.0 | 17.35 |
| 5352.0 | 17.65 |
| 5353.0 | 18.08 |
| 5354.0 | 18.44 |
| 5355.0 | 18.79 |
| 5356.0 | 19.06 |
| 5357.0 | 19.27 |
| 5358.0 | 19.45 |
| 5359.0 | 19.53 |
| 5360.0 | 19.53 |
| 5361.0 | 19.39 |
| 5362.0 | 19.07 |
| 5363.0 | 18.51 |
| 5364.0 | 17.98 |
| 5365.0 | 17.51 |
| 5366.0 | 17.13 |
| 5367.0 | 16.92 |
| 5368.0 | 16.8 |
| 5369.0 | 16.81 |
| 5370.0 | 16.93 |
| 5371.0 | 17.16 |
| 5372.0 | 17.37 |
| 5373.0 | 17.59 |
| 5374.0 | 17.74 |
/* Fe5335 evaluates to 3.5 A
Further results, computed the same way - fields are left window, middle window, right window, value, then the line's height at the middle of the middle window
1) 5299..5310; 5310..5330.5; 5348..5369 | 2.1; 18.4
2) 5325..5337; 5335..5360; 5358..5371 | -1.2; 17.1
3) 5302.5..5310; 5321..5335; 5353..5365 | 2.1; 18.8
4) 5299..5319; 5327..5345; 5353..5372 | 1.3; 18.1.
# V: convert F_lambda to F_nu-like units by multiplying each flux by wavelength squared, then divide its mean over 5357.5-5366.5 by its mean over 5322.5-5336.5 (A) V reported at 1.18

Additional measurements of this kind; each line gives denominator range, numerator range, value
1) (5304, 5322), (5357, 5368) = 1.05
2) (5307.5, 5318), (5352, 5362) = 1.09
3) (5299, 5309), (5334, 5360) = 0.98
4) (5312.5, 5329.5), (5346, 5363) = 1.13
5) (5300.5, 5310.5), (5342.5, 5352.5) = 0.94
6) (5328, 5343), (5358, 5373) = 1.07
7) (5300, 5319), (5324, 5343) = 0.92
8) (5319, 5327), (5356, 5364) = 1.20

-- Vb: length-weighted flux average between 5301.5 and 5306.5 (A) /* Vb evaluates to 19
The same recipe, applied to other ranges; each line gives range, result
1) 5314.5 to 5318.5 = 17.6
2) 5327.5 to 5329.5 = 14.7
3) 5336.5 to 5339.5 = 17.9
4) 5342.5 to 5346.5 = 17.1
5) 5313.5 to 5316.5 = 17.6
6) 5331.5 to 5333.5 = 16.9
